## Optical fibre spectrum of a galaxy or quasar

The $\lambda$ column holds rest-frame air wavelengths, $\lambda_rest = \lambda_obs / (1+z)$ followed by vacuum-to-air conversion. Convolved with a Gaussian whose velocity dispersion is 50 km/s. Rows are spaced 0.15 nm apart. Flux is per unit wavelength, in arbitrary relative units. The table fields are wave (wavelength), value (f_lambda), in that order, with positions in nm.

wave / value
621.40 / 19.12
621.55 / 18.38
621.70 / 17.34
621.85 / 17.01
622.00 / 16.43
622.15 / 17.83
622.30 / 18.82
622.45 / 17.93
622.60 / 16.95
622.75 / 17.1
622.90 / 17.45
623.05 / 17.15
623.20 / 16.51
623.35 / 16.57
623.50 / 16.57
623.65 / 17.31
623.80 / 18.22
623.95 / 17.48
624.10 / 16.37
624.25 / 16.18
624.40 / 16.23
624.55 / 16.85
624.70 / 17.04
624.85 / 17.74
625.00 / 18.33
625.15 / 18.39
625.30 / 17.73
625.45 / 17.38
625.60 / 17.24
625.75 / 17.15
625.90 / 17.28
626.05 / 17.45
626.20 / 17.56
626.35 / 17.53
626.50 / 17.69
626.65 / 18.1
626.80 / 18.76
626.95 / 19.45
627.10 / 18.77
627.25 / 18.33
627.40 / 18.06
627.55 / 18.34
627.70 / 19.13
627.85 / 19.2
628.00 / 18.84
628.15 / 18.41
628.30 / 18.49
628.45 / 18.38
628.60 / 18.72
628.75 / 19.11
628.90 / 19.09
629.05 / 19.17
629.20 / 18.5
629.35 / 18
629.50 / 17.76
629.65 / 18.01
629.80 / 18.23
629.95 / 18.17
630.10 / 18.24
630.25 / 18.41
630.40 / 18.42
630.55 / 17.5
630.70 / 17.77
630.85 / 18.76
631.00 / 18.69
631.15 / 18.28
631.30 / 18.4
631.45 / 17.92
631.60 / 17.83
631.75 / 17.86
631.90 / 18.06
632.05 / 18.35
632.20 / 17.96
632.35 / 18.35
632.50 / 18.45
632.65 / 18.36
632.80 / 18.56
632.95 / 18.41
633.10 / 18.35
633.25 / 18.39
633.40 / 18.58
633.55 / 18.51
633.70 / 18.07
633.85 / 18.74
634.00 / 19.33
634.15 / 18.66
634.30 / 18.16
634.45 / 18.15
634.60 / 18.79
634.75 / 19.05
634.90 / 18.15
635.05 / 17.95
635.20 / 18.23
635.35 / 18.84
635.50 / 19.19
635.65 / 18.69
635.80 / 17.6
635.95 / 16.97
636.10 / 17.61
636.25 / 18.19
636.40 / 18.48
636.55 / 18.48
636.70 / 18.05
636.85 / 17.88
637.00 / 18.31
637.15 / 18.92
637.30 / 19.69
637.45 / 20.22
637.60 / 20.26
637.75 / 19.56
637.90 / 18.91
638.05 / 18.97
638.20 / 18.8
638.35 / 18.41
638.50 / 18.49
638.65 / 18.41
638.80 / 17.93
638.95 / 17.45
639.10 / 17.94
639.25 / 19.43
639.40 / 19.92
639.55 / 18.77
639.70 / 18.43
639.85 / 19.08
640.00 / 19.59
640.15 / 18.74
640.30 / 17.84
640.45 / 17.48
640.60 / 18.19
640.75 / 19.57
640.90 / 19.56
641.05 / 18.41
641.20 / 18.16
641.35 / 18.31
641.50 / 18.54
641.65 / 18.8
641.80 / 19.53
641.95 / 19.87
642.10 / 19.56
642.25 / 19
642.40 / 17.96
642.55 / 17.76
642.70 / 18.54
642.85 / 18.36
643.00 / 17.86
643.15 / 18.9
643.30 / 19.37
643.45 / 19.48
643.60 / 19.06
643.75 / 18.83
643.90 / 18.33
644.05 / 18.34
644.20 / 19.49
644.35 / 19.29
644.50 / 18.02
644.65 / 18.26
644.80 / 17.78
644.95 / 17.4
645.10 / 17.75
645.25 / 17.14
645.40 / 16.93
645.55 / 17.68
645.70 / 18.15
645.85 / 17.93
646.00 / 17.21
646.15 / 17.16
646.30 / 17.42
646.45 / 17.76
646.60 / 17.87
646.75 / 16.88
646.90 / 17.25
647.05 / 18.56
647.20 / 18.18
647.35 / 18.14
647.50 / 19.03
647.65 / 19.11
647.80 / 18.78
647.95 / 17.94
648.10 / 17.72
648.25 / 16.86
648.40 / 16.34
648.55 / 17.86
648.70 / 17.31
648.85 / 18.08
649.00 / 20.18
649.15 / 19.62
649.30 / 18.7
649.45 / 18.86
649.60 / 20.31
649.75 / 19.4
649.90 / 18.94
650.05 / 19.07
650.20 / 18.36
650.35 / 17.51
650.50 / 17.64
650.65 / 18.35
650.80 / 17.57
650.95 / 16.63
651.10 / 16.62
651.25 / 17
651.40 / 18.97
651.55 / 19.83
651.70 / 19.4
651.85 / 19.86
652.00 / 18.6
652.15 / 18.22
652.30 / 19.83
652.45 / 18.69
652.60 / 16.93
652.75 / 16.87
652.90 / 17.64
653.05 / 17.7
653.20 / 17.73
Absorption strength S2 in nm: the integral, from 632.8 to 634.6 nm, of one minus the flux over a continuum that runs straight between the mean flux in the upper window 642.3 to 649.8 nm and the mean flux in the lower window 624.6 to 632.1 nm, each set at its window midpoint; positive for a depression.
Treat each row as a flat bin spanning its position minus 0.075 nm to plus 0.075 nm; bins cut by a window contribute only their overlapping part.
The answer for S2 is -0.030 nm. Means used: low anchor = 18.2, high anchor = 18.2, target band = 18.5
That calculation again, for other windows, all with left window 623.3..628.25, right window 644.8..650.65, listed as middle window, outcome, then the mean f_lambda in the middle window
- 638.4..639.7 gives -0.04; 18.5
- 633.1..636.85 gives -0.10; 18.4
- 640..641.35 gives -0.04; 18.5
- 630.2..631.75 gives -0.03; 18.2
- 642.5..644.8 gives -0.08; 18.6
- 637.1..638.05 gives -0.09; 19.6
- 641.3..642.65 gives -0.06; 18.8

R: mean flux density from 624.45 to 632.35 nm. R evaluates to 18.2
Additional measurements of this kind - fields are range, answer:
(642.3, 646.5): 18.2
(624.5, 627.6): 17.9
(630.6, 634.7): 18.4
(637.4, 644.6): 18.8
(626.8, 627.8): 18.7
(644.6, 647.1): 17.6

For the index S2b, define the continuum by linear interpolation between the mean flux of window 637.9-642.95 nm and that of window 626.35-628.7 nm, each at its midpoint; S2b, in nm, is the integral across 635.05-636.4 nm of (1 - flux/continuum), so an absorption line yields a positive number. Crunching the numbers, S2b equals 0.03 nm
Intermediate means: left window 18.6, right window 18.7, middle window 18.2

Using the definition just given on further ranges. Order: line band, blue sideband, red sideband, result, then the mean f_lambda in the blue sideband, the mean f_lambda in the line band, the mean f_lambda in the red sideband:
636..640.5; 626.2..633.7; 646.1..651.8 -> -0.092 nm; 18.4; 18.7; 18.2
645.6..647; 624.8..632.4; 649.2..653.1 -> 0.062 nm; 18.2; 17.5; 18.4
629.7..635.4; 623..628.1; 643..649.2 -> -0.162 nm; 17.7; 18.3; 18.1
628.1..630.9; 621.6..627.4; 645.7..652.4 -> -0.115 nm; 17.5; 18.4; 18.2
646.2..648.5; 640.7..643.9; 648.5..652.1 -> 0.097 nm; 18.8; 17.8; 18.5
